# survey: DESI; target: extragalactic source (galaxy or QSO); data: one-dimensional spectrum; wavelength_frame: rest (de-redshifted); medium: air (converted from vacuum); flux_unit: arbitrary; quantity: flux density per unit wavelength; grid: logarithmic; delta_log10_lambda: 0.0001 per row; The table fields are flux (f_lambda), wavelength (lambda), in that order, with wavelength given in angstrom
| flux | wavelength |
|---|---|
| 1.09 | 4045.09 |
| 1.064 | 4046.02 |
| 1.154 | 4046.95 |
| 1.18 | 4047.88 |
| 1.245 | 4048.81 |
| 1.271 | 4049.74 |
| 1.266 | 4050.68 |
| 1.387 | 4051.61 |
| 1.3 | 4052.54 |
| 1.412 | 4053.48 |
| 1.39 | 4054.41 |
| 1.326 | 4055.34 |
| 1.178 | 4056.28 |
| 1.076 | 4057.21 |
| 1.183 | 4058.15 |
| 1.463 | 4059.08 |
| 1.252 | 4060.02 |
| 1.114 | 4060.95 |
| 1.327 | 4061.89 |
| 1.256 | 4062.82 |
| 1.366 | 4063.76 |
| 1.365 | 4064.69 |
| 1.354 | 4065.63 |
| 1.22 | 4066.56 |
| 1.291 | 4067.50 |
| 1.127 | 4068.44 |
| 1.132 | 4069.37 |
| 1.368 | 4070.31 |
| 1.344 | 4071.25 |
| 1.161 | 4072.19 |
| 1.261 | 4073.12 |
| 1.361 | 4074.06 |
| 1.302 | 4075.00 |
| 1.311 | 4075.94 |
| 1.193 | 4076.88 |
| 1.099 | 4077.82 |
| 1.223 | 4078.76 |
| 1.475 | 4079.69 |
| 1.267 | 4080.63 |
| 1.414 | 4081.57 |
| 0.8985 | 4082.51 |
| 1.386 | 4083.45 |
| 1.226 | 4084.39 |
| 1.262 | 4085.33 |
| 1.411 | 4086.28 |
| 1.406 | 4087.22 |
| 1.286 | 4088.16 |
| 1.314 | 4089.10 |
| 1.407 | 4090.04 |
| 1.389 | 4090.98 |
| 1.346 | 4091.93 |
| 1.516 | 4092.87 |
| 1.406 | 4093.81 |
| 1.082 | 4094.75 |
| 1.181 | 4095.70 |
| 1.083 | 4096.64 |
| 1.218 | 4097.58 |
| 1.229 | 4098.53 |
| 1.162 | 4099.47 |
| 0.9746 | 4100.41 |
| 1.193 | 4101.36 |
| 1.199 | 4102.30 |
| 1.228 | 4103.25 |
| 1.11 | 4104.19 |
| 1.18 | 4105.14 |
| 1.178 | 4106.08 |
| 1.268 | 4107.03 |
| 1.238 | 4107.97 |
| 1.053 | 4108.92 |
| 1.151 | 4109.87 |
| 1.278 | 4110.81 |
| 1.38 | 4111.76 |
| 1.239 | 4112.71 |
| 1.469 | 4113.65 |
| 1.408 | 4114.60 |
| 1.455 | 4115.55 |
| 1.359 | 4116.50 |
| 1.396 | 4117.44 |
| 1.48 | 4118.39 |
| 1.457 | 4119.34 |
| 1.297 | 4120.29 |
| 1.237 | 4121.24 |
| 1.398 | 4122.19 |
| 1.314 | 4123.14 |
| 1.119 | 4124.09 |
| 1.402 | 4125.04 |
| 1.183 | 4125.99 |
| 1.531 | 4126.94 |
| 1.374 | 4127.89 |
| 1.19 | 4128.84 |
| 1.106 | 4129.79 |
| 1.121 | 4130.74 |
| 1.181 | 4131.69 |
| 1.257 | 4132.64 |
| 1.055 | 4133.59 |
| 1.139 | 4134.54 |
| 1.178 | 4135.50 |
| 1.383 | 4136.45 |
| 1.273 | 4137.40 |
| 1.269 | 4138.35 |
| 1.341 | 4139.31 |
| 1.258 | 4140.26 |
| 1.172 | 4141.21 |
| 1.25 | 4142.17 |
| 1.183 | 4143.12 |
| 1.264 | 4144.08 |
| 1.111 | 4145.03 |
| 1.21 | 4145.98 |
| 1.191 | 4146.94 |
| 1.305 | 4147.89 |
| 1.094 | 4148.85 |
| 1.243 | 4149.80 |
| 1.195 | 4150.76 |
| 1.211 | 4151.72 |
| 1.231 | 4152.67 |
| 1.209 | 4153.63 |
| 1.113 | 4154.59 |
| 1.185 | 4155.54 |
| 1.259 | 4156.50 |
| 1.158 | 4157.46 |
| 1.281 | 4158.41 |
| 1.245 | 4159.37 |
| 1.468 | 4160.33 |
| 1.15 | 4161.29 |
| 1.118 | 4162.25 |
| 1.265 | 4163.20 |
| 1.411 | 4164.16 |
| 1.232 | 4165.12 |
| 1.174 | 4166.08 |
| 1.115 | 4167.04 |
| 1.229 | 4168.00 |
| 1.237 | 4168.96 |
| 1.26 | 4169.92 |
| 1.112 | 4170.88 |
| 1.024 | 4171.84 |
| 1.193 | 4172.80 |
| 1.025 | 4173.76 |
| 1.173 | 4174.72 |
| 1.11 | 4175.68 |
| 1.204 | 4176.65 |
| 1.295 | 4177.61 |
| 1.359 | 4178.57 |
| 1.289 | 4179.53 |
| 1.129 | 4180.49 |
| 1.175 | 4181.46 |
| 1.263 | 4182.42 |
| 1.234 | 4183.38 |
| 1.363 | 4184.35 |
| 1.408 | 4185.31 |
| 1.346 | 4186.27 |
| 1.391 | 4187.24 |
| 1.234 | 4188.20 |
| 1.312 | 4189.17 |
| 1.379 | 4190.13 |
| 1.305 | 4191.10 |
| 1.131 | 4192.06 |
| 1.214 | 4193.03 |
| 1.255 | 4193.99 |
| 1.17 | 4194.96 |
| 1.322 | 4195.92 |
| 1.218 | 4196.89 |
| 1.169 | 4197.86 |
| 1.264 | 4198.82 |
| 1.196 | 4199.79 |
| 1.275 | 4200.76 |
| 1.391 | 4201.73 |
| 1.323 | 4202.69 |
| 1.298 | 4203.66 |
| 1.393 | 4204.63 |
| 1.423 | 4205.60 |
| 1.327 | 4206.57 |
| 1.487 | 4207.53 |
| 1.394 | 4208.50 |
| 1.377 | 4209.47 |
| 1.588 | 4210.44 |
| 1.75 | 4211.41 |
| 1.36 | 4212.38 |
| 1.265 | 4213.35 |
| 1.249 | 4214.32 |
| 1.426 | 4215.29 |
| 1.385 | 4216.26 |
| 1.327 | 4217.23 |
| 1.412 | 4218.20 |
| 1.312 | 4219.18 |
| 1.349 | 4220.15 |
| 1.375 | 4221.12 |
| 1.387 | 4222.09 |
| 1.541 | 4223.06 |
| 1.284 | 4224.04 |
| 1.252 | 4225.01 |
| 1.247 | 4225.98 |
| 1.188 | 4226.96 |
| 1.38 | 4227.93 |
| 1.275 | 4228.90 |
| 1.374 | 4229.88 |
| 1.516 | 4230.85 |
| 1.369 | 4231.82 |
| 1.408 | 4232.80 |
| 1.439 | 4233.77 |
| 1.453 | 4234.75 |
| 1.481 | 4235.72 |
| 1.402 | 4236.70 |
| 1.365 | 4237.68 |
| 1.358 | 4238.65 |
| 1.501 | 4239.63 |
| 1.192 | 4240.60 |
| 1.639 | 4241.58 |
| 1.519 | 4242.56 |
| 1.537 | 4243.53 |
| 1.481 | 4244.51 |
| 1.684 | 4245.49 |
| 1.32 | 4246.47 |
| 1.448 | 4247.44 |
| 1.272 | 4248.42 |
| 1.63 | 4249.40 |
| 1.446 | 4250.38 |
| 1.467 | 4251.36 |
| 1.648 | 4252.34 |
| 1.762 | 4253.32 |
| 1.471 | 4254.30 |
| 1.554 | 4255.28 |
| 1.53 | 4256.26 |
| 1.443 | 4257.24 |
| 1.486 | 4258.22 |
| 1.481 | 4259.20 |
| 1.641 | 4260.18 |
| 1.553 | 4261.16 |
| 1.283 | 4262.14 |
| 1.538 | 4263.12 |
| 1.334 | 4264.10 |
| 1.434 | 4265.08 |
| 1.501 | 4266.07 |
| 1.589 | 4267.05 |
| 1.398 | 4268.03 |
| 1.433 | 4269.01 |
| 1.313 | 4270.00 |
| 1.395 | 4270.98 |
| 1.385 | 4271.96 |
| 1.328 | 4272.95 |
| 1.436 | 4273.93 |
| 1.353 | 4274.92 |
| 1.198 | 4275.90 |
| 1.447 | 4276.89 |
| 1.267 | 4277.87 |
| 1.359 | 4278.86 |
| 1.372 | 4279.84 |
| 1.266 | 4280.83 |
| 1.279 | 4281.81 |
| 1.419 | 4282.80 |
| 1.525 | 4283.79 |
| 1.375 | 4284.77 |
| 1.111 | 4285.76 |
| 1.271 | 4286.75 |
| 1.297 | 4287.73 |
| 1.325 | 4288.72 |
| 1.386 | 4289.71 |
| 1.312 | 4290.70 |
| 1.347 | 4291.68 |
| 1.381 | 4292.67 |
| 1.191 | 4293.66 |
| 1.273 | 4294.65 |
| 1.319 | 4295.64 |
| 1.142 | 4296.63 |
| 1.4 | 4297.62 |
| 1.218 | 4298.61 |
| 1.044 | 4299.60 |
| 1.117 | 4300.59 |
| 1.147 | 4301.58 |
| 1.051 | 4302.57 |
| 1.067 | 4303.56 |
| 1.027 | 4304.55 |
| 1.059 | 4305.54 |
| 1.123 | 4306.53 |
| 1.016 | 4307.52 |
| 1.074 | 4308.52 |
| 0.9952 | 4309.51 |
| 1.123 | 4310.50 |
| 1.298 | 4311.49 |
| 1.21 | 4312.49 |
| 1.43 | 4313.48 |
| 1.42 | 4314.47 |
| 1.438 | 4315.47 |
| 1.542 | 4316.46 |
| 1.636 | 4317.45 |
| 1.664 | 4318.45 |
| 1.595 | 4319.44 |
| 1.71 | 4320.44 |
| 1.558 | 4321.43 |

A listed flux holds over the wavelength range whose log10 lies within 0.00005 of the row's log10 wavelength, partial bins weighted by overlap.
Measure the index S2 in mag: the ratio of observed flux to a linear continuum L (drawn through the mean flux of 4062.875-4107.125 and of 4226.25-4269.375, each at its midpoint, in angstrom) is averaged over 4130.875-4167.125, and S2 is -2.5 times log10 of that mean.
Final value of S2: 0.10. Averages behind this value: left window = 1.26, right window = 1.46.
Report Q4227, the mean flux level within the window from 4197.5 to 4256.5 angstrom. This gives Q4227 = 1.41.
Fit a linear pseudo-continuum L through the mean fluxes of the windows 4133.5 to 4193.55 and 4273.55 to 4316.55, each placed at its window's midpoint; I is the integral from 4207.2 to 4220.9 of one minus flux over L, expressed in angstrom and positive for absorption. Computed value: -1.82 angstrom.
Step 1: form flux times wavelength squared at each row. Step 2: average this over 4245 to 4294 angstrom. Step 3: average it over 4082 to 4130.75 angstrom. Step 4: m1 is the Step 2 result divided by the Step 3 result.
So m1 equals 1.20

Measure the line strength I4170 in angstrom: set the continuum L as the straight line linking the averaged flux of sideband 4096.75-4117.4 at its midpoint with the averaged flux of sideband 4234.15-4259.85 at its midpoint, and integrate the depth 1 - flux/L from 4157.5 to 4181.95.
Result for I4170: 2.5 angstrom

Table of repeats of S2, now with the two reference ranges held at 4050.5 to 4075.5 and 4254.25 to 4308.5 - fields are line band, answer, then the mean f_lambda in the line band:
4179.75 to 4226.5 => -0.01 mag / 1.33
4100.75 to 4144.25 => 0.02 mag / 1.26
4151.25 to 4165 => 0.05 mag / 1.24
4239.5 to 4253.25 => -0.14 mag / 1.49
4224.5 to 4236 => -0.04 mag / 1.36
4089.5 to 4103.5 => 0.04 mag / 1.24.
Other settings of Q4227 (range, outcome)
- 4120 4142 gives 1.25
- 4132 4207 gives 1.24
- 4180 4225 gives 1.33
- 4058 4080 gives 1.27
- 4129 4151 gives 1.21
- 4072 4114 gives 1.25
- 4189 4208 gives 1.29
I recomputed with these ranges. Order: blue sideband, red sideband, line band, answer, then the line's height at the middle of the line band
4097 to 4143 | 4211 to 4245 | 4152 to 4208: 3.46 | 1.33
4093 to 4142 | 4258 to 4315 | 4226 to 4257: -3.92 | 1.29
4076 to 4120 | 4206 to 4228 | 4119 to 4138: 0.61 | 1.3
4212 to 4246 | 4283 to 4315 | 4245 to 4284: -4.01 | 1.31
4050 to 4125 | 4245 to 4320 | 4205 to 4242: -1.61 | 1.33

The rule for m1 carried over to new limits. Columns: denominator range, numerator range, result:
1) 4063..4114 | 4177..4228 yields 1.11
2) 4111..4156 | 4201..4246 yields 1.16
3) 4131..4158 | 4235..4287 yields 1.25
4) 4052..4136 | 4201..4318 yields 1.17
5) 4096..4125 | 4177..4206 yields 1.06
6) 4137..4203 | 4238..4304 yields 1.17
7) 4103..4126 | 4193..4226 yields 1.09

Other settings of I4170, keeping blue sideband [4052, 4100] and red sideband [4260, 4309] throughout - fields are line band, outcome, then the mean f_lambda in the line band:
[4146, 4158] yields 0.8 angstrom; 1.2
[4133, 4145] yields 0.5 angstrom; 1.23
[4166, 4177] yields 1.1 angstrom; 1.15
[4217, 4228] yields -0.4 angstrom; 1.34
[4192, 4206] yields 0.2 angstrom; 1.27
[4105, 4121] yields -0.4 angstrom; 1.31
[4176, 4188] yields 0.0 angstrom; 1.28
